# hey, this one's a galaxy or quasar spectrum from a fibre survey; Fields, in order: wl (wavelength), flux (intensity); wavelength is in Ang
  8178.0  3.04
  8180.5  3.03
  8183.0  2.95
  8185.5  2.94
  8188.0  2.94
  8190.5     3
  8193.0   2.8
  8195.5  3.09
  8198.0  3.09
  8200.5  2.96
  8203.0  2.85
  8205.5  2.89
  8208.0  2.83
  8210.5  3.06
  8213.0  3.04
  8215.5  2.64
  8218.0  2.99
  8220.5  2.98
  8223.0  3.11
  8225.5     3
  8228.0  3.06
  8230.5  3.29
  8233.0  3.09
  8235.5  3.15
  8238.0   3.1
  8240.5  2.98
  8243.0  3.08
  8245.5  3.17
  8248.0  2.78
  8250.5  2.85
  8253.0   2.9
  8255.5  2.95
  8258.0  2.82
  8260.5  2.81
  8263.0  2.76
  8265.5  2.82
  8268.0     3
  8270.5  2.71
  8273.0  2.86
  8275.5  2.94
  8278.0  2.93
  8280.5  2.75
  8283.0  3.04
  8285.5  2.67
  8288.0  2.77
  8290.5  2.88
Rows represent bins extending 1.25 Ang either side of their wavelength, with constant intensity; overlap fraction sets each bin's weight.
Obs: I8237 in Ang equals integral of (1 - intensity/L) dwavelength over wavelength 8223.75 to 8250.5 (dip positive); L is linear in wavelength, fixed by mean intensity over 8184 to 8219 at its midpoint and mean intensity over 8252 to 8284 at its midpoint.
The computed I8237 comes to -1.5 Ang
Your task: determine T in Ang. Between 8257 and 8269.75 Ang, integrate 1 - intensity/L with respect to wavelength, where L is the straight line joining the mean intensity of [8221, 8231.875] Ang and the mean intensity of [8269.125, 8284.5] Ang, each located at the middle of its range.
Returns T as 0.41 Ang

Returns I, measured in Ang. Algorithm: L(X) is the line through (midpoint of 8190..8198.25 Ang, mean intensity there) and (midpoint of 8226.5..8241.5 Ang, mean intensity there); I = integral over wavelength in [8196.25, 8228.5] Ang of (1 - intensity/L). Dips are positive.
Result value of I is 0.86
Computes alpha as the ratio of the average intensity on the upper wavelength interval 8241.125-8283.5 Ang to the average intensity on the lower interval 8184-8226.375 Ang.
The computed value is 1.0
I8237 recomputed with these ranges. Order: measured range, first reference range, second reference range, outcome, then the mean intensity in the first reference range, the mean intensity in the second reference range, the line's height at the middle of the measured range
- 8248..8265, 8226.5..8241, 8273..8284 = 0.9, 3.12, 2.91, 3.01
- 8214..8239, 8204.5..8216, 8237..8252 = -0.8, 2.91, 2.99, 2.95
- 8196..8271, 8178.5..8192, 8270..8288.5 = -1.5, 2.97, 2.84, 2.91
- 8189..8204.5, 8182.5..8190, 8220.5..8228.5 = 0.1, 2.95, 3.04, 2.97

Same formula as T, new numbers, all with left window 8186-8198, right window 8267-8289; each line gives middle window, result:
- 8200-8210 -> 0.21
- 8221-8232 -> -0.69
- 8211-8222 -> 0.04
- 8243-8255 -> -0.21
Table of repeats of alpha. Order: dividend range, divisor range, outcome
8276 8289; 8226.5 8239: 0.91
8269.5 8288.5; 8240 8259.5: 0.97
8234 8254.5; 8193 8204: 1.01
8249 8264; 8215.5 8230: 0.95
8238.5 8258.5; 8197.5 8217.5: 1.01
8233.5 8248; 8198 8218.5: 1.05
